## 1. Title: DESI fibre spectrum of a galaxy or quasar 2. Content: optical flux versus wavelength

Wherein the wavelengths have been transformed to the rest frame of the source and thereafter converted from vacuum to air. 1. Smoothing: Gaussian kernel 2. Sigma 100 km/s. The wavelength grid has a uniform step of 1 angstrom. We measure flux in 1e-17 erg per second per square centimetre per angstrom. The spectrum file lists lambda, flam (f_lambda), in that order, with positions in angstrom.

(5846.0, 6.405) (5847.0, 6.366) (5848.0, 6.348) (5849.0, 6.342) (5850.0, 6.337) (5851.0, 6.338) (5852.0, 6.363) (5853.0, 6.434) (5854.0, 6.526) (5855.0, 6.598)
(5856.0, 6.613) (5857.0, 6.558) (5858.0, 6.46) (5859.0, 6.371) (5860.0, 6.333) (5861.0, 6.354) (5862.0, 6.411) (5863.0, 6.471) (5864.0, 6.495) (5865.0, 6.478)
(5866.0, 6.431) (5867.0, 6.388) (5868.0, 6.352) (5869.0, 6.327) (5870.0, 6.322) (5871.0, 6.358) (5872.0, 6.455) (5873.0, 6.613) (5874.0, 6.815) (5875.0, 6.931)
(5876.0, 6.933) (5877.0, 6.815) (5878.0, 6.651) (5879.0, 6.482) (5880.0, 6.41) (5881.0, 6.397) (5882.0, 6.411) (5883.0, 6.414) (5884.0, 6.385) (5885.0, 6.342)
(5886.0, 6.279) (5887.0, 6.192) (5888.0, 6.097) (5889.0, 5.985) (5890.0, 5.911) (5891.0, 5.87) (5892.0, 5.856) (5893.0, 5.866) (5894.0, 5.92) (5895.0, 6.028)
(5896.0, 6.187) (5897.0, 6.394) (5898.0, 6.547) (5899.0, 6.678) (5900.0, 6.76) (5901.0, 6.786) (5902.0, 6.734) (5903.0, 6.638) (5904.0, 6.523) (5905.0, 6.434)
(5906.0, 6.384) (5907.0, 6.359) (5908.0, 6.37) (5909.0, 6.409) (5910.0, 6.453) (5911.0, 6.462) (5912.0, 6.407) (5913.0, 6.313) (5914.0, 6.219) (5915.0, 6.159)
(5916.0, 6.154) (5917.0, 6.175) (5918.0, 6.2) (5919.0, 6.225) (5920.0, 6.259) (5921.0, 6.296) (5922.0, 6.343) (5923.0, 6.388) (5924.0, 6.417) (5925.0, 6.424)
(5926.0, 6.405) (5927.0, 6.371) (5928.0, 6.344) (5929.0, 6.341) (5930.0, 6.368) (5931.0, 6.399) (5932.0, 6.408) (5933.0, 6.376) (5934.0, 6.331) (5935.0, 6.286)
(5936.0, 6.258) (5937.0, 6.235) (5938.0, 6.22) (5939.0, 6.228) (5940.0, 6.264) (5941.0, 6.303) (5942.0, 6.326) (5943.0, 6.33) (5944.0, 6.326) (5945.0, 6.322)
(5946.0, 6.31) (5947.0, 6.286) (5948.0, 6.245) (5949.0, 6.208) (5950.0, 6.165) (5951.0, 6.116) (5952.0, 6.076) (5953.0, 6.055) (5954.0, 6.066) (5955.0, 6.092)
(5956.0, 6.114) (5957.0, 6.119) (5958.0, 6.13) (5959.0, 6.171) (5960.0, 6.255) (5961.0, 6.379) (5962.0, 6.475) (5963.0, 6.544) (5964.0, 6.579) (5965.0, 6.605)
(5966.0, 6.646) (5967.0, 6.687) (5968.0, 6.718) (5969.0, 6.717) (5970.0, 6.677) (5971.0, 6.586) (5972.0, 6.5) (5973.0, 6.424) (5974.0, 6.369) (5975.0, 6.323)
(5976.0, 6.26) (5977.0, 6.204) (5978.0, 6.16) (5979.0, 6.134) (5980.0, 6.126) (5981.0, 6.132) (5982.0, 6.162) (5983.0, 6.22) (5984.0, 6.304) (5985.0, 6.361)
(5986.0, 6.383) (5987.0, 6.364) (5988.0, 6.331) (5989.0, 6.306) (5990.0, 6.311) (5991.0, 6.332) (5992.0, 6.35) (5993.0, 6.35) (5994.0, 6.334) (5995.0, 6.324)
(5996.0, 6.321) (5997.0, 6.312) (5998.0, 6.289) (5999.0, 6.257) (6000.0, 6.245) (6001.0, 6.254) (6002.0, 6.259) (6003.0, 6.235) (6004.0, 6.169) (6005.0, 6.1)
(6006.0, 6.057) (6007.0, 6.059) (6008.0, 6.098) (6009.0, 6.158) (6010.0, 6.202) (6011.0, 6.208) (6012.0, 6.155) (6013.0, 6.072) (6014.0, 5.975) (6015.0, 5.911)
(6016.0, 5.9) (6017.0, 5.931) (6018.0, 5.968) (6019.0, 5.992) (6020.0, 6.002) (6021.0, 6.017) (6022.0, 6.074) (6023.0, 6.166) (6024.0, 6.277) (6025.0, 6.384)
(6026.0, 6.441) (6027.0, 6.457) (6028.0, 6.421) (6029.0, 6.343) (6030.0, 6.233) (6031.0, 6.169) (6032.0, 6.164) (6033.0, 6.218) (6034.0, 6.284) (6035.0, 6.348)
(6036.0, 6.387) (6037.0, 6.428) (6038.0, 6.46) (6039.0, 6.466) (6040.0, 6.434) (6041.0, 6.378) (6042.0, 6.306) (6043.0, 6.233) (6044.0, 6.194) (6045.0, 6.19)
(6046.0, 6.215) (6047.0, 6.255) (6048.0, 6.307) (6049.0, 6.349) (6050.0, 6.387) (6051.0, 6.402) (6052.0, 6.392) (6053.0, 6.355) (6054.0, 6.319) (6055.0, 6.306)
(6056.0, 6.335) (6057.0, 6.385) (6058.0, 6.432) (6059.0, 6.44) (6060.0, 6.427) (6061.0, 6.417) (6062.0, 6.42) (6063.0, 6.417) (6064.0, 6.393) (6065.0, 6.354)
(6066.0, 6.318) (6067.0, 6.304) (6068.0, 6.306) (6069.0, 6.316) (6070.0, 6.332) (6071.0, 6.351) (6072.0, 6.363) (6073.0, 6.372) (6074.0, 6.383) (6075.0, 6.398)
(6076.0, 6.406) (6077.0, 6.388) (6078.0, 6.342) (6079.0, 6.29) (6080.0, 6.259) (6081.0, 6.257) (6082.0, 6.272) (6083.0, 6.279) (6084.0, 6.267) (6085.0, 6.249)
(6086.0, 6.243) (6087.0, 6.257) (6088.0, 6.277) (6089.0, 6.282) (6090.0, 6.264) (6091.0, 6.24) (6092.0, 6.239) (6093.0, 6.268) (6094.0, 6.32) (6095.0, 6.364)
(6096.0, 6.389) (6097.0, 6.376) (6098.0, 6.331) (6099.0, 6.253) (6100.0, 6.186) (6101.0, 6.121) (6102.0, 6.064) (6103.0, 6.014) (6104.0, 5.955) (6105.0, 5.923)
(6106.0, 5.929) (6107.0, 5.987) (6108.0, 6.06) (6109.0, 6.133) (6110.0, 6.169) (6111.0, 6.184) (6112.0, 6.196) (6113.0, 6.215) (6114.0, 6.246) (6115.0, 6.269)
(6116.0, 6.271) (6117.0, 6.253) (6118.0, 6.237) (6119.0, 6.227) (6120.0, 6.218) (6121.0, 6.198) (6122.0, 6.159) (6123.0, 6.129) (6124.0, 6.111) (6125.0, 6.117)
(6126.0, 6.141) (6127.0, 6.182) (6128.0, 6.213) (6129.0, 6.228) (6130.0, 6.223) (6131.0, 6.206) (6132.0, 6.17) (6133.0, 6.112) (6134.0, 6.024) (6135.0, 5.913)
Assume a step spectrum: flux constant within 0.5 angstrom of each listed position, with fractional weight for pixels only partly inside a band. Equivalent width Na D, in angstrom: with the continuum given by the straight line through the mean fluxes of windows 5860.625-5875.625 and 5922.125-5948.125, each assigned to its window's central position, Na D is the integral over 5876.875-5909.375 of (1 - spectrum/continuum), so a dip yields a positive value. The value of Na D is 0.4 angstrom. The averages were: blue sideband 6.48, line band 6.34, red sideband 6.33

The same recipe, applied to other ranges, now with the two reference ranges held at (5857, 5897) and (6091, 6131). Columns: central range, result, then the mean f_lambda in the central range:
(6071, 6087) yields -0.3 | 6.32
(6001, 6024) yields 0.6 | 6.09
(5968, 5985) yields -0.2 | 6.34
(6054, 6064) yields -0.3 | 6.39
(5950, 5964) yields 0.2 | 6.21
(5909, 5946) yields 0.0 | 6.32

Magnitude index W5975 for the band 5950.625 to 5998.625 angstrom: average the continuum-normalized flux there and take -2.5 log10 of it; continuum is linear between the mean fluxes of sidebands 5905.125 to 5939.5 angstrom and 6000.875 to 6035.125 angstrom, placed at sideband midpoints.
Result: -0.02 mag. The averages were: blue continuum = 6.32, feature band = 6.33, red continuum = 6.16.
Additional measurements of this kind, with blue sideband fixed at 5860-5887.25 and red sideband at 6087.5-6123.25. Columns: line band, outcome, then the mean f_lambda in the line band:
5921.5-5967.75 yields 0.013 mag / 6.31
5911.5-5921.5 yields 0.032 mag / 6.24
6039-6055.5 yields -0.009 mag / 6.32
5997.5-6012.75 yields 0.024 mag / 6.18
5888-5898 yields 0.073 mag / 6.03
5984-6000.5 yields 0.002 mag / 6.32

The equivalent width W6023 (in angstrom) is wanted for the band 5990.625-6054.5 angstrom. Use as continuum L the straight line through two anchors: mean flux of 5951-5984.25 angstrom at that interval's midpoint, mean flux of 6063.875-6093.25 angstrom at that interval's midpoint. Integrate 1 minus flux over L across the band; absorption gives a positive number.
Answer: 0.8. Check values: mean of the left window 6.33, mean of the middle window 6.24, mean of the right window 6.31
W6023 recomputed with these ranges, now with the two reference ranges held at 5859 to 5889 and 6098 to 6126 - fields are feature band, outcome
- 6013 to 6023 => 0.4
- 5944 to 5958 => 0.4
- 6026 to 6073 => -0.9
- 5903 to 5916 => 0.1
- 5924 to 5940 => 0.1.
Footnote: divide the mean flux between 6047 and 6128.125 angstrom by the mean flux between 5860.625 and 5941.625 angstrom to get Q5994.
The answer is 1.0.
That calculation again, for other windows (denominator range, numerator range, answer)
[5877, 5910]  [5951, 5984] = 1.00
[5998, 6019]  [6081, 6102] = 1.03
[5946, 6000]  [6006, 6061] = 0.99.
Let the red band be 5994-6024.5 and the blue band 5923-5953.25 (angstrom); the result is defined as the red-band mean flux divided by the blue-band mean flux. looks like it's 1.0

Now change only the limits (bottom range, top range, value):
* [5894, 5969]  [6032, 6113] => 0.99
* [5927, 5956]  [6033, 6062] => 1.01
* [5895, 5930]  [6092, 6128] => 0.97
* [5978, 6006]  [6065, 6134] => 0.99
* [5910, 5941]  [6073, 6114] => 0.99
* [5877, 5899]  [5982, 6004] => 1.01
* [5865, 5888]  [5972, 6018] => 0.96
